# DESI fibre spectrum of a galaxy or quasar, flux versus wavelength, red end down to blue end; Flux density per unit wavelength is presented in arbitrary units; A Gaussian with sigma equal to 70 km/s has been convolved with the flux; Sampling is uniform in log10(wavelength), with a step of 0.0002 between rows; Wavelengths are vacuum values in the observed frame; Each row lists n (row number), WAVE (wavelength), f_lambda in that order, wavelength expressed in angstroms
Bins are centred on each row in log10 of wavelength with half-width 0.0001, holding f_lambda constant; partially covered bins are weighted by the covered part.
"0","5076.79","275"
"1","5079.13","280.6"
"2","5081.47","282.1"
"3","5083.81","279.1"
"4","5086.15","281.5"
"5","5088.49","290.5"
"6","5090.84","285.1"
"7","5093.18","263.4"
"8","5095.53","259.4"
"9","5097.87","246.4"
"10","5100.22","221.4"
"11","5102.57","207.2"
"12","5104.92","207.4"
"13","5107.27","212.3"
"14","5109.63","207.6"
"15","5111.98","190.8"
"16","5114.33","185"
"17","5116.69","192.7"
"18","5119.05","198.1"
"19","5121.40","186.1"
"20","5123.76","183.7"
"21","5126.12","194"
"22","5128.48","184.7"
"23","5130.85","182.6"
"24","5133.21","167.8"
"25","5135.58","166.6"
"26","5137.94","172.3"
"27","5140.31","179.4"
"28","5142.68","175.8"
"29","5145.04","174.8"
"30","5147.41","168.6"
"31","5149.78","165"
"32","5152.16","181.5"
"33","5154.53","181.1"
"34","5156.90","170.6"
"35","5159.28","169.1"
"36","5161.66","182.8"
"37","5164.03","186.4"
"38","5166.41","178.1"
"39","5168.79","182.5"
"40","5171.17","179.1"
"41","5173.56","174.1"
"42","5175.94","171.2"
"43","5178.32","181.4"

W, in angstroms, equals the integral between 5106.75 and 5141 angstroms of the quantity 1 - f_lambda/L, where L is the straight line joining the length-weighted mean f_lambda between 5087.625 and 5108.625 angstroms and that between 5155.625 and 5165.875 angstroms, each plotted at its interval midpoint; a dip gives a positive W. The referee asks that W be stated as 4.7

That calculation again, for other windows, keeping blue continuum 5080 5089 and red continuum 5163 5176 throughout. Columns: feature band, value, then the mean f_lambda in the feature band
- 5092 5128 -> 6.07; 210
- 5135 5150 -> 2.80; 173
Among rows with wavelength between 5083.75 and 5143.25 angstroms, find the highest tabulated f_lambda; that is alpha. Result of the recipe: 290.5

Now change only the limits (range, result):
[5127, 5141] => 184.7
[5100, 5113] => 221.4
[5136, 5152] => 179.4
